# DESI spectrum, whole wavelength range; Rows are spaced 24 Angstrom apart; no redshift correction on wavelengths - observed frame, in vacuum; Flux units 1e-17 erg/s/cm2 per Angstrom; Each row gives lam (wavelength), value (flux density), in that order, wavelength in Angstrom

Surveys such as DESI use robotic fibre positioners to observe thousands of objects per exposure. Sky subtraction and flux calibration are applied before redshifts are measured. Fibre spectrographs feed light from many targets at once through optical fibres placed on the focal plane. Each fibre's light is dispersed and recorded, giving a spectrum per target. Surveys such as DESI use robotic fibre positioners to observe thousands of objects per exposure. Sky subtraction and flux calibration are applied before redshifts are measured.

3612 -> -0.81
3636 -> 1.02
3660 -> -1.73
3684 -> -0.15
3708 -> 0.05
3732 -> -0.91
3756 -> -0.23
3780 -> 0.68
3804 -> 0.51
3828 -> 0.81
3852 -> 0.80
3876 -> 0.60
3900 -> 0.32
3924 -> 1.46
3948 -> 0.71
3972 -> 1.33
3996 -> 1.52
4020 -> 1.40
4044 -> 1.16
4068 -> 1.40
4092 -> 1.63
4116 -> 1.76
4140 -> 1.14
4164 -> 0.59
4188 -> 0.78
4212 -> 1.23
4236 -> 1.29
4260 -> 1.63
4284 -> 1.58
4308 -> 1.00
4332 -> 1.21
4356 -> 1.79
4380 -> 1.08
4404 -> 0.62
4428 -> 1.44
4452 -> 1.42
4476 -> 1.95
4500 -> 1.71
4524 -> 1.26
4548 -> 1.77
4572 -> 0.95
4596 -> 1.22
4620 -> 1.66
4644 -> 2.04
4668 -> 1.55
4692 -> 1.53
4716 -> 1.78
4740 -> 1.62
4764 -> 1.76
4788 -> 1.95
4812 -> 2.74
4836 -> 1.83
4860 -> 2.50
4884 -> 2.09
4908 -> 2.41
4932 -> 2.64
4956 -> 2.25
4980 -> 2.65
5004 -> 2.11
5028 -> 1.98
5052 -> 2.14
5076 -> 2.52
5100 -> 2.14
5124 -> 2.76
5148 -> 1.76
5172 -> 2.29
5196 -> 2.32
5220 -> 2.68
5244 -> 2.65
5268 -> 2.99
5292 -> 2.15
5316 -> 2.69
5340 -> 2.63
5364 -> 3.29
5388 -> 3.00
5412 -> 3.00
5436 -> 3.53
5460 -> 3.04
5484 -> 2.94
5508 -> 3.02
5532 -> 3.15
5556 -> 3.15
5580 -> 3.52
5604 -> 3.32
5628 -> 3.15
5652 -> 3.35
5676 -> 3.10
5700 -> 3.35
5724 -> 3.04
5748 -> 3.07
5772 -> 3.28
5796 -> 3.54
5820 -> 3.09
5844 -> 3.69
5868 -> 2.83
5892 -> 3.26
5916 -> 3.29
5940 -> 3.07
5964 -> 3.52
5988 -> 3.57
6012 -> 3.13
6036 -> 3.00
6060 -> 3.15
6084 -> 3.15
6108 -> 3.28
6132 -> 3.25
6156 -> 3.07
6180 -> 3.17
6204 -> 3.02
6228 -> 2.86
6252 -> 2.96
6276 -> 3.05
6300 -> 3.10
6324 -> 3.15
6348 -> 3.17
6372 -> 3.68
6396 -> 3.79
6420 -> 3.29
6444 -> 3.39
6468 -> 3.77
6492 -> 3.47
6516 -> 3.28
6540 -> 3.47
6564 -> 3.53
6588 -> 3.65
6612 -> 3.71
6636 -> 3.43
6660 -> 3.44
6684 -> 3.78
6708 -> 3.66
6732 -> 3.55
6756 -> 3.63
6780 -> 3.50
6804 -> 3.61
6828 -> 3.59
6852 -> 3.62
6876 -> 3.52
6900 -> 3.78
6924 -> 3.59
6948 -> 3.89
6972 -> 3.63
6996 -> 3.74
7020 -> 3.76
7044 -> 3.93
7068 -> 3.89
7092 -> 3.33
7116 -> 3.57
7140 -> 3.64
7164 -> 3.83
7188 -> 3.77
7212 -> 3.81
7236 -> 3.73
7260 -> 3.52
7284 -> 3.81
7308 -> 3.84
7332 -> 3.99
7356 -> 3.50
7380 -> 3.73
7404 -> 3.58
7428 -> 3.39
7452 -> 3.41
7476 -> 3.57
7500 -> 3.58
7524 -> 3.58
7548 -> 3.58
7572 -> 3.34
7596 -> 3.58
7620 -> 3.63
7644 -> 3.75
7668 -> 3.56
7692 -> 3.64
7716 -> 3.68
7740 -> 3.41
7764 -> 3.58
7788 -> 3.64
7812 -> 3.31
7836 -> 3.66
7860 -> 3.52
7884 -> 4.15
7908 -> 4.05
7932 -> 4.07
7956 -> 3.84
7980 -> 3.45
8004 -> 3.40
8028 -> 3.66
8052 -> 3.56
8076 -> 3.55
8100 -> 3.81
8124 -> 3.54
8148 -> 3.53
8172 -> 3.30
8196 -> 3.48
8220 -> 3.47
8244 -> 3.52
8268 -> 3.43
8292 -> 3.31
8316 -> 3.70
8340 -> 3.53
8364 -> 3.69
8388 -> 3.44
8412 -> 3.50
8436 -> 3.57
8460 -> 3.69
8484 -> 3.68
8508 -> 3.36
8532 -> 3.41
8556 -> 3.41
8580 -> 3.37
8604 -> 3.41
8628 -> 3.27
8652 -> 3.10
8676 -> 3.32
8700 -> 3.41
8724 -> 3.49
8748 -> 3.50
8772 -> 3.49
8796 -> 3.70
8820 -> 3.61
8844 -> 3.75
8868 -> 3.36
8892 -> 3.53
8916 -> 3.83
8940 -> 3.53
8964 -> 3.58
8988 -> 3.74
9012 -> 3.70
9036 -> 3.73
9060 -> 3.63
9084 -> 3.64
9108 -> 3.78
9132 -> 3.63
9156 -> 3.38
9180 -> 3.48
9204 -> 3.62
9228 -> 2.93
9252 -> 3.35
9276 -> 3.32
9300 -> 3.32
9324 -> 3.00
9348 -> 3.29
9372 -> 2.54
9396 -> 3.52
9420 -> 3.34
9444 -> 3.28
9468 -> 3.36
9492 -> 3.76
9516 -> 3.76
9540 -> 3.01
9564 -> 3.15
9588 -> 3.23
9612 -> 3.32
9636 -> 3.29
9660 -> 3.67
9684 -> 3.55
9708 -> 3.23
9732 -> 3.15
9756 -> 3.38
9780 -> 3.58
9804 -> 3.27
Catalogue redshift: 0.204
